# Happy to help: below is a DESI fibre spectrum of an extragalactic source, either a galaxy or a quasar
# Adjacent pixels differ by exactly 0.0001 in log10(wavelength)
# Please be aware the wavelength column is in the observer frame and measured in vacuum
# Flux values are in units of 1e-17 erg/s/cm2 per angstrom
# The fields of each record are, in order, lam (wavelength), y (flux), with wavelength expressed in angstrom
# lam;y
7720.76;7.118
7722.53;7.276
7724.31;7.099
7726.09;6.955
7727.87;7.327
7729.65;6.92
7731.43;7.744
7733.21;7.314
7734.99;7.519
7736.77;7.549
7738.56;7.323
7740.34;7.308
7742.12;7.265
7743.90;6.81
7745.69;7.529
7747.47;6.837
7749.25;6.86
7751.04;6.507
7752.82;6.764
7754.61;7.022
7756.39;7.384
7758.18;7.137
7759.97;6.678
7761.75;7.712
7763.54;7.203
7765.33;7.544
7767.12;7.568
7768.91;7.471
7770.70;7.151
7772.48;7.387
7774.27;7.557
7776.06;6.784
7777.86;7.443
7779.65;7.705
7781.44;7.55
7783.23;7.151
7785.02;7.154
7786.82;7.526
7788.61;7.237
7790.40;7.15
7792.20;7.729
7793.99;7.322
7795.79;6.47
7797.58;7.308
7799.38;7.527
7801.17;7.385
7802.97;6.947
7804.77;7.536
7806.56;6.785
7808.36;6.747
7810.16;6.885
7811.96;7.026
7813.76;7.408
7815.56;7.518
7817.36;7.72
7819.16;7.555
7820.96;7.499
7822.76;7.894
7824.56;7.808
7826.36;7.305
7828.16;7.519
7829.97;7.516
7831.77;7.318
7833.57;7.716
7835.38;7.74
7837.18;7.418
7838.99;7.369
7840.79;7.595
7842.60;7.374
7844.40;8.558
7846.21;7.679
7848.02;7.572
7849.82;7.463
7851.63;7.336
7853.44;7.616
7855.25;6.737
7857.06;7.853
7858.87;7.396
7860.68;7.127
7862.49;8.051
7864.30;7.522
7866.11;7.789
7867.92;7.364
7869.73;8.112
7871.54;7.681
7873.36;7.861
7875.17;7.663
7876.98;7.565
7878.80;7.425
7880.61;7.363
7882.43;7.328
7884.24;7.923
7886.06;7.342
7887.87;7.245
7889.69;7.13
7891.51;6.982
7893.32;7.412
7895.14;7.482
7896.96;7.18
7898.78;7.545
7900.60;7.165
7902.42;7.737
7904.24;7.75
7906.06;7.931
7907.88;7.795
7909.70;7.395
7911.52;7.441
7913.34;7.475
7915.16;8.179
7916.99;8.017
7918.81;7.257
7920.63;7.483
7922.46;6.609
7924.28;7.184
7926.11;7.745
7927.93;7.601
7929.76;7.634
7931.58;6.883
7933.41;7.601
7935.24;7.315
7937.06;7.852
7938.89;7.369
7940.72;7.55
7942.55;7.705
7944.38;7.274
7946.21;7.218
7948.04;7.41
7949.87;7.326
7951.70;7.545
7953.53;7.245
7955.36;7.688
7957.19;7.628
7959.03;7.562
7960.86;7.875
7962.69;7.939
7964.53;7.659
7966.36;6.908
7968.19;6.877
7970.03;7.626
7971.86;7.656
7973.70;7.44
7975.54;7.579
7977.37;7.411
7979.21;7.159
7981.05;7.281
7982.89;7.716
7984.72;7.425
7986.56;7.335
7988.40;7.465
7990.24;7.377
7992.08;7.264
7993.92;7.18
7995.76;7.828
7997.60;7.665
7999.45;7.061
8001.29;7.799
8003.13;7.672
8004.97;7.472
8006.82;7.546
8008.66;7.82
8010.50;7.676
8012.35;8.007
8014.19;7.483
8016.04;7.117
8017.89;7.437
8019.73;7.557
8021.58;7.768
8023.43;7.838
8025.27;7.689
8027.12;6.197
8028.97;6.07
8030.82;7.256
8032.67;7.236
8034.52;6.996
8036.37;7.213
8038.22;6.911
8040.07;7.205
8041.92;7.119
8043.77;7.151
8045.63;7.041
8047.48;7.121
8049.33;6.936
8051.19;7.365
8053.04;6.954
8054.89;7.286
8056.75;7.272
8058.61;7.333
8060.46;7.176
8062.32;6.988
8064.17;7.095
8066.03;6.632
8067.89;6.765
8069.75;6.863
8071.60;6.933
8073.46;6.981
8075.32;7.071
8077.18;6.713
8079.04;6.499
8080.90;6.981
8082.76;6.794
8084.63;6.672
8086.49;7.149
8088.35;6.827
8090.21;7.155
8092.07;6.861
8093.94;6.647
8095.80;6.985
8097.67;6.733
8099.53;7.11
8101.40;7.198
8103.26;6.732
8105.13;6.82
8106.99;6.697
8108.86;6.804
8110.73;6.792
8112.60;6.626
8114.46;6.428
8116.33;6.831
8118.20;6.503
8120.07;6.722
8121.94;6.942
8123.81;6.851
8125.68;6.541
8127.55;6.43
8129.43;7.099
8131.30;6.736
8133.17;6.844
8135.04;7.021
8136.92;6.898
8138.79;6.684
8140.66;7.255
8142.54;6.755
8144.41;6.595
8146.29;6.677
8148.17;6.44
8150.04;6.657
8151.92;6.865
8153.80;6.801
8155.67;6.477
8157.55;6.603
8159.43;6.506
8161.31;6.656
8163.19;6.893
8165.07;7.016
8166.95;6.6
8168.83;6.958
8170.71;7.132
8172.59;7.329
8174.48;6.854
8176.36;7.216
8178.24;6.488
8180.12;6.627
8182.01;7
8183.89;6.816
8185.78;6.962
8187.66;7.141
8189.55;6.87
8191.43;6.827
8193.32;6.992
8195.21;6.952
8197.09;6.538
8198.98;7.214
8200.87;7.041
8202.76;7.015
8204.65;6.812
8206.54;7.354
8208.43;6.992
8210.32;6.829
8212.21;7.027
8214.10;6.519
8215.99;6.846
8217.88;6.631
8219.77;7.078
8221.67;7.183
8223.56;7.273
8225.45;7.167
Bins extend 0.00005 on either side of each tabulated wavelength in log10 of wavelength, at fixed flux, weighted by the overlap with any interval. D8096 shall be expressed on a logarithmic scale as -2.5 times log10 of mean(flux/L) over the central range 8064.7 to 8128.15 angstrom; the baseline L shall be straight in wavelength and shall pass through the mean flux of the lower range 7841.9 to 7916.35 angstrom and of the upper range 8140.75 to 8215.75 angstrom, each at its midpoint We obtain 0.04 mag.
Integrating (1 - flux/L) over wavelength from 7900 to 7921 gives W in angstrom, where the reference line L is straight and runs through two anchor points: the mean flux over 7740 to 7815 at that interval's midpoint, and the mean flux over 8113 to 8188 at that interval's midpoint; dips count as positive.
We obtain -1.76 angstrom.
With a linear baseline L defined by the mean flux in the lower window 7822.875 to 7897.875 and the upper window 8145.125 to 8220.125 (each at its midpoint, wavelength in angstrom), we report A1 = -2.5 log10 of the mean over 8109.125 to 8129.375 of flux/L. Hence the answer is 0.05 mag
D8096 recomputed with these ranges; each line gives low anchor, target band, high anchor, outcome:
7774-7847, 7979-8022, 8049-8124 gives -0.07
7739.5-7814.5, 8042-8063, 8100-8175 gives -0.04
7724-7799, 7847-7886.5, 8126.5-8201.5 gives -0.06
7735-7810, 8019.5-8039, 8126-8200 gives -0.03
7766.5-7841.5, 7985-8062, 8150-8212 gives -0.03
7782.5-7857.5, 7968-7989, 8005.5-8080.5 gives -0.03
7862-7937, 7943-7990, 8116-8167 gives -0.02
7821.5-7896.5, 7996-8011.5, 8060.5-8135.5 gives -0.07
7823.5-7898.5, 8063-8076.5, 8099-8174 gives 0.01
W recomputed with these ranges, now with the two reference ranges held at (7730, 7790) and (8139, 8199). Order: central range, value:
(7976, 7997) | -1.2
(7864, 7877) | -1.0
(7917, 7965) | -2.8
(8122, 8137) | 0.1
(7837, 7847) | -0.7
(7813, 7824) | -0.6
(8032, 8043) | -0.2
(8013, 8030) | -0.7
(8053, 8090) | -0.1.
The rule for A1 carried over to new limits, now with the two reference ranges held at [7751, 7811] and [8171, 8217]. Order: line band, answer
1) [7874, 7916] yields -0.05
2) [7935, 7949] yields -0.05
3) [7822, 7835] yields -0.06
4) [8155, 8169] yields 0.04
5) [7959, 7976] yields -0.06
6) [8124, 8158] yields 0.03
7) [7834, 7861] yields -0.05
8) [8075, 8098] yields 0.02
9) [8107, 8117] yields 0.05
